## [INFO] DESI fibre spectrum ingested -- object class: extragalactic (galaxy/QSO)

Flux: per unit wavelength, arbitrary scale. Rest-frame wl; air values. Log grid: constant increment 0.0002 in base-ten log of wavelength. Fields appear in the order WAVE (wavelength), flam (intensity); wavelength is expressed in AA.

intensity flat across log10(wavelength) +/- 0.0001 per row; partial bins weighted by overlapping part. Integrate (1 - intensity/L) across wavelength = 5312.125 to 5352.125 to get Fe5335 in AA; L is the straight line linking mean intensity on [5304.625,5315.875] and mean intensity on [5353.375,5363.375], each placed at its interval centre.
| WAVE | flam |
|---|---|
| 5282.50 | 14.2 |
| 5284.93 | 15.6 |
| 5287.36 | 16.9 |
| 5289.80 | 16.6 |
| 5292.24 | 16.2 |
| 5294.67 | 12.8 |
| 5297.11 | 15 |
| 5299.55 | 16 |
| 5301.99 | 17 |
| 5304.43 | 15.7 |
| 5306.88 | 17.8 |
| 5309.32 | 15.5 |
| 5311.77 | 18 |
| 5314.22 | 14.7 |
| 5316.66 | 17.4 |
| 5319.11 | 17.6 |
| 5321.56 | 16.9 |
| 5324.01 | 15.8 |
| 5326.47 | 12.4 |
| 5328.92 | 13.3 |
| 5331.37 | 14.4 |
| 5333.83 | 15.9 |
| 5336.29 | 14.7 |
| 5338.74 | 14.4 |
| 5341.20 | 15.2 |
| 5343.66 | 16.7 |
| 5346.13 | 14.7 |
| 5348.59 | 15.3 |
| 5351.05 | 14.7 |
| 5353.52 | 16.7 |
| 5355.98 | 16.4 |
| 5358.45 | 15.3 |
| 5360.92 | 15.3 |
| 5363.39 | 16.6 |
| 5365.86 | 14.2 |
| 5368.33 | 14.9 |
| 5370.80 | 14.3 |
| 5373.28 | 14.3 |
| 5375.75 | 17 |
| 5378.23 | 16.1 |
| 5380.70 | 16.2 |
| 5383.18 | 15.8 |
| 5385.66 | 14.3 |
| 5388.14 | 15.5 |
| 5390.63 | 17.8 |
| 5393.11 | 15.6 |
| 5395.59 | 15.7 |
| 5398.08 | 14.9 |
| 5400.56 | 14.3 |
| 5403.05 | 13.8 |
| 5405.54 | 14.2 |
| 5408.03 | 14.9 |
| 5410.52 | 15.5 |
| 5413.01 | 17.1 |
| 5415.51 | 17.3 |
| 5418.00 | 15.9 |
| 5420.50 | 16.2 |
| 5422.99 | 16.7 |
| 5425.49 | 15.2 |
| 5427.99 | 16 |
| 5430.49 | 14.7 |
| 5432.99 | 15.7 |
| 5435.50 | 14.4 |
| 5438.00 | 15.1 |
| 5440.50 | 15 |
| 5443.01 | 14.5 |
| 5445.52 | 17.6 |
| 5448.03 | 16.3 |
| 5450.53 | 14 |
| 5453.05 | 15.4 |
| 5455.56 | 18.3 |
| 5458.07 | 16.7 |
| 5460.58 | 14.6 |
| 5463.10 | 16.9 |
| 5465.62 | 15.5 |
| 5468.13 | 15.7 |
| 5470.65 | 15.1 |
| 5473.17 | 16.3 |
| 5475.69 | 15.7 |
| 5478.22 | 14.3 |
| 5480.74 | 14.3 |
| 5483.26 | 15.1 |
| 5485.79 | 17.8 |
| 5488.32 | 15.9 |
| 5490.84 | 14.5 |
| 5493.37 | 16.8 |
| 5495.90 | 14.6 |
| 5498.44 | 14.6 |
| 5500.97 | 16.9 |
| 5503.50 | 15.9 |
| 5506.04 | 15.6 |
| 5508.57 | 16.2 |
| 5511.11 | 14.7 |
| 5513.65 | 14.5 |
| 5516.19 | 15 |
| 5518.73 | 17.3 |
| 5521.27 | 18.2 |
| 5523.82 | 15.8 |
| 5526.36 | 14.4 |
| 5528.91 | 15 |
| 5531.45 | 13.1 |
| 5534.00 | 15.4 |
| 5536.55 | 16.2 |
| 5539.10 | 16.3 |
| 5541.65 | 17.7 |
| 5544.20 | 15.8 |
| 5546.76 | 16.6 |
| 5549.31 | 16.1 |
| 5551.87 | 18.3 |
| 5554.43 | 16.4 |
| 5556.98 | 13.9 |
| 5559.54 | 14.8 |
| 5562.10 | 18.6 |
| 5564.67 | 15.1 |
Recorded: 2.2 AA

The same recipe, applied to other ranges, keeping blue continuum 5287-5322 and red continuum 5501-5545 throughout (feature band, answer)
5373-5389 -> 0.4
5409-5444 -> 0.7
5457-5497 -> 0.6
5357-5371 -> 0.8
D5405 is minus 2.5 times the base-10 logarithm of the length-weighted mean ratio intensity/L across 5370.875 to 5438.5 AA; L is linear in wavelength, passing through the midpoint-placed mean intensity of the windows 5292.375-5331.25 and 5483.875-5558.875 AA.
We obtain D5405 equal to 0.01 mag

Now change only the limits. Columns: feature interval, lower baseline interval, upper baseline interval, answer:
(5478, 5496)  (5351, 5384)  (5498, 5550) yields 0.01 mag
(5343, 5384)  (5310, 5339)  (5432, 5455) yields -0.01 mag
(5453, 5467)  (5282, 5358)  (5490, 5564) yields -0.04 mag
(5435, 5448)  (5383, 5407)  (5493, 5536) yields -0.01 mag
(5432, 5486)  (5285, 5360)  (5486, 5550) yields 0.01 mag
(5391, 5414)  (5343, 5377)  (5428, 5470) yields 0.02 mag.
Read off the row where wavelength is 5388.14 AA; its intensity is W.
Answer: 15.5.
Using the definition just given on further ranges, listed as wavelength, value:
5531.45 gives 13.1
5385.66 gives 14.3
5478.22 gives 14.3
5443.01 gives 14.5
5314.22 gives 14.7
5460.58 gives 14.6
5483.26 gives 15.1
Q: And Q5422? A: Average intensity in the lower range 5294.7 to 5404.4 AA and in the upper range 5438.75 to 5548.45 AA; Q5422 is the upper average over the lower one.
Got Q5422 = 1.01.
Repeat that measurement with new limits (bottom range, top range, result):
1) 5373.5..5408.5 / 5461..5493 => 1.01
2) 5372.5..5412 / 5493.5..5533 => 1.01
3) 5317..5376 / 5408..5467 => 1.04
